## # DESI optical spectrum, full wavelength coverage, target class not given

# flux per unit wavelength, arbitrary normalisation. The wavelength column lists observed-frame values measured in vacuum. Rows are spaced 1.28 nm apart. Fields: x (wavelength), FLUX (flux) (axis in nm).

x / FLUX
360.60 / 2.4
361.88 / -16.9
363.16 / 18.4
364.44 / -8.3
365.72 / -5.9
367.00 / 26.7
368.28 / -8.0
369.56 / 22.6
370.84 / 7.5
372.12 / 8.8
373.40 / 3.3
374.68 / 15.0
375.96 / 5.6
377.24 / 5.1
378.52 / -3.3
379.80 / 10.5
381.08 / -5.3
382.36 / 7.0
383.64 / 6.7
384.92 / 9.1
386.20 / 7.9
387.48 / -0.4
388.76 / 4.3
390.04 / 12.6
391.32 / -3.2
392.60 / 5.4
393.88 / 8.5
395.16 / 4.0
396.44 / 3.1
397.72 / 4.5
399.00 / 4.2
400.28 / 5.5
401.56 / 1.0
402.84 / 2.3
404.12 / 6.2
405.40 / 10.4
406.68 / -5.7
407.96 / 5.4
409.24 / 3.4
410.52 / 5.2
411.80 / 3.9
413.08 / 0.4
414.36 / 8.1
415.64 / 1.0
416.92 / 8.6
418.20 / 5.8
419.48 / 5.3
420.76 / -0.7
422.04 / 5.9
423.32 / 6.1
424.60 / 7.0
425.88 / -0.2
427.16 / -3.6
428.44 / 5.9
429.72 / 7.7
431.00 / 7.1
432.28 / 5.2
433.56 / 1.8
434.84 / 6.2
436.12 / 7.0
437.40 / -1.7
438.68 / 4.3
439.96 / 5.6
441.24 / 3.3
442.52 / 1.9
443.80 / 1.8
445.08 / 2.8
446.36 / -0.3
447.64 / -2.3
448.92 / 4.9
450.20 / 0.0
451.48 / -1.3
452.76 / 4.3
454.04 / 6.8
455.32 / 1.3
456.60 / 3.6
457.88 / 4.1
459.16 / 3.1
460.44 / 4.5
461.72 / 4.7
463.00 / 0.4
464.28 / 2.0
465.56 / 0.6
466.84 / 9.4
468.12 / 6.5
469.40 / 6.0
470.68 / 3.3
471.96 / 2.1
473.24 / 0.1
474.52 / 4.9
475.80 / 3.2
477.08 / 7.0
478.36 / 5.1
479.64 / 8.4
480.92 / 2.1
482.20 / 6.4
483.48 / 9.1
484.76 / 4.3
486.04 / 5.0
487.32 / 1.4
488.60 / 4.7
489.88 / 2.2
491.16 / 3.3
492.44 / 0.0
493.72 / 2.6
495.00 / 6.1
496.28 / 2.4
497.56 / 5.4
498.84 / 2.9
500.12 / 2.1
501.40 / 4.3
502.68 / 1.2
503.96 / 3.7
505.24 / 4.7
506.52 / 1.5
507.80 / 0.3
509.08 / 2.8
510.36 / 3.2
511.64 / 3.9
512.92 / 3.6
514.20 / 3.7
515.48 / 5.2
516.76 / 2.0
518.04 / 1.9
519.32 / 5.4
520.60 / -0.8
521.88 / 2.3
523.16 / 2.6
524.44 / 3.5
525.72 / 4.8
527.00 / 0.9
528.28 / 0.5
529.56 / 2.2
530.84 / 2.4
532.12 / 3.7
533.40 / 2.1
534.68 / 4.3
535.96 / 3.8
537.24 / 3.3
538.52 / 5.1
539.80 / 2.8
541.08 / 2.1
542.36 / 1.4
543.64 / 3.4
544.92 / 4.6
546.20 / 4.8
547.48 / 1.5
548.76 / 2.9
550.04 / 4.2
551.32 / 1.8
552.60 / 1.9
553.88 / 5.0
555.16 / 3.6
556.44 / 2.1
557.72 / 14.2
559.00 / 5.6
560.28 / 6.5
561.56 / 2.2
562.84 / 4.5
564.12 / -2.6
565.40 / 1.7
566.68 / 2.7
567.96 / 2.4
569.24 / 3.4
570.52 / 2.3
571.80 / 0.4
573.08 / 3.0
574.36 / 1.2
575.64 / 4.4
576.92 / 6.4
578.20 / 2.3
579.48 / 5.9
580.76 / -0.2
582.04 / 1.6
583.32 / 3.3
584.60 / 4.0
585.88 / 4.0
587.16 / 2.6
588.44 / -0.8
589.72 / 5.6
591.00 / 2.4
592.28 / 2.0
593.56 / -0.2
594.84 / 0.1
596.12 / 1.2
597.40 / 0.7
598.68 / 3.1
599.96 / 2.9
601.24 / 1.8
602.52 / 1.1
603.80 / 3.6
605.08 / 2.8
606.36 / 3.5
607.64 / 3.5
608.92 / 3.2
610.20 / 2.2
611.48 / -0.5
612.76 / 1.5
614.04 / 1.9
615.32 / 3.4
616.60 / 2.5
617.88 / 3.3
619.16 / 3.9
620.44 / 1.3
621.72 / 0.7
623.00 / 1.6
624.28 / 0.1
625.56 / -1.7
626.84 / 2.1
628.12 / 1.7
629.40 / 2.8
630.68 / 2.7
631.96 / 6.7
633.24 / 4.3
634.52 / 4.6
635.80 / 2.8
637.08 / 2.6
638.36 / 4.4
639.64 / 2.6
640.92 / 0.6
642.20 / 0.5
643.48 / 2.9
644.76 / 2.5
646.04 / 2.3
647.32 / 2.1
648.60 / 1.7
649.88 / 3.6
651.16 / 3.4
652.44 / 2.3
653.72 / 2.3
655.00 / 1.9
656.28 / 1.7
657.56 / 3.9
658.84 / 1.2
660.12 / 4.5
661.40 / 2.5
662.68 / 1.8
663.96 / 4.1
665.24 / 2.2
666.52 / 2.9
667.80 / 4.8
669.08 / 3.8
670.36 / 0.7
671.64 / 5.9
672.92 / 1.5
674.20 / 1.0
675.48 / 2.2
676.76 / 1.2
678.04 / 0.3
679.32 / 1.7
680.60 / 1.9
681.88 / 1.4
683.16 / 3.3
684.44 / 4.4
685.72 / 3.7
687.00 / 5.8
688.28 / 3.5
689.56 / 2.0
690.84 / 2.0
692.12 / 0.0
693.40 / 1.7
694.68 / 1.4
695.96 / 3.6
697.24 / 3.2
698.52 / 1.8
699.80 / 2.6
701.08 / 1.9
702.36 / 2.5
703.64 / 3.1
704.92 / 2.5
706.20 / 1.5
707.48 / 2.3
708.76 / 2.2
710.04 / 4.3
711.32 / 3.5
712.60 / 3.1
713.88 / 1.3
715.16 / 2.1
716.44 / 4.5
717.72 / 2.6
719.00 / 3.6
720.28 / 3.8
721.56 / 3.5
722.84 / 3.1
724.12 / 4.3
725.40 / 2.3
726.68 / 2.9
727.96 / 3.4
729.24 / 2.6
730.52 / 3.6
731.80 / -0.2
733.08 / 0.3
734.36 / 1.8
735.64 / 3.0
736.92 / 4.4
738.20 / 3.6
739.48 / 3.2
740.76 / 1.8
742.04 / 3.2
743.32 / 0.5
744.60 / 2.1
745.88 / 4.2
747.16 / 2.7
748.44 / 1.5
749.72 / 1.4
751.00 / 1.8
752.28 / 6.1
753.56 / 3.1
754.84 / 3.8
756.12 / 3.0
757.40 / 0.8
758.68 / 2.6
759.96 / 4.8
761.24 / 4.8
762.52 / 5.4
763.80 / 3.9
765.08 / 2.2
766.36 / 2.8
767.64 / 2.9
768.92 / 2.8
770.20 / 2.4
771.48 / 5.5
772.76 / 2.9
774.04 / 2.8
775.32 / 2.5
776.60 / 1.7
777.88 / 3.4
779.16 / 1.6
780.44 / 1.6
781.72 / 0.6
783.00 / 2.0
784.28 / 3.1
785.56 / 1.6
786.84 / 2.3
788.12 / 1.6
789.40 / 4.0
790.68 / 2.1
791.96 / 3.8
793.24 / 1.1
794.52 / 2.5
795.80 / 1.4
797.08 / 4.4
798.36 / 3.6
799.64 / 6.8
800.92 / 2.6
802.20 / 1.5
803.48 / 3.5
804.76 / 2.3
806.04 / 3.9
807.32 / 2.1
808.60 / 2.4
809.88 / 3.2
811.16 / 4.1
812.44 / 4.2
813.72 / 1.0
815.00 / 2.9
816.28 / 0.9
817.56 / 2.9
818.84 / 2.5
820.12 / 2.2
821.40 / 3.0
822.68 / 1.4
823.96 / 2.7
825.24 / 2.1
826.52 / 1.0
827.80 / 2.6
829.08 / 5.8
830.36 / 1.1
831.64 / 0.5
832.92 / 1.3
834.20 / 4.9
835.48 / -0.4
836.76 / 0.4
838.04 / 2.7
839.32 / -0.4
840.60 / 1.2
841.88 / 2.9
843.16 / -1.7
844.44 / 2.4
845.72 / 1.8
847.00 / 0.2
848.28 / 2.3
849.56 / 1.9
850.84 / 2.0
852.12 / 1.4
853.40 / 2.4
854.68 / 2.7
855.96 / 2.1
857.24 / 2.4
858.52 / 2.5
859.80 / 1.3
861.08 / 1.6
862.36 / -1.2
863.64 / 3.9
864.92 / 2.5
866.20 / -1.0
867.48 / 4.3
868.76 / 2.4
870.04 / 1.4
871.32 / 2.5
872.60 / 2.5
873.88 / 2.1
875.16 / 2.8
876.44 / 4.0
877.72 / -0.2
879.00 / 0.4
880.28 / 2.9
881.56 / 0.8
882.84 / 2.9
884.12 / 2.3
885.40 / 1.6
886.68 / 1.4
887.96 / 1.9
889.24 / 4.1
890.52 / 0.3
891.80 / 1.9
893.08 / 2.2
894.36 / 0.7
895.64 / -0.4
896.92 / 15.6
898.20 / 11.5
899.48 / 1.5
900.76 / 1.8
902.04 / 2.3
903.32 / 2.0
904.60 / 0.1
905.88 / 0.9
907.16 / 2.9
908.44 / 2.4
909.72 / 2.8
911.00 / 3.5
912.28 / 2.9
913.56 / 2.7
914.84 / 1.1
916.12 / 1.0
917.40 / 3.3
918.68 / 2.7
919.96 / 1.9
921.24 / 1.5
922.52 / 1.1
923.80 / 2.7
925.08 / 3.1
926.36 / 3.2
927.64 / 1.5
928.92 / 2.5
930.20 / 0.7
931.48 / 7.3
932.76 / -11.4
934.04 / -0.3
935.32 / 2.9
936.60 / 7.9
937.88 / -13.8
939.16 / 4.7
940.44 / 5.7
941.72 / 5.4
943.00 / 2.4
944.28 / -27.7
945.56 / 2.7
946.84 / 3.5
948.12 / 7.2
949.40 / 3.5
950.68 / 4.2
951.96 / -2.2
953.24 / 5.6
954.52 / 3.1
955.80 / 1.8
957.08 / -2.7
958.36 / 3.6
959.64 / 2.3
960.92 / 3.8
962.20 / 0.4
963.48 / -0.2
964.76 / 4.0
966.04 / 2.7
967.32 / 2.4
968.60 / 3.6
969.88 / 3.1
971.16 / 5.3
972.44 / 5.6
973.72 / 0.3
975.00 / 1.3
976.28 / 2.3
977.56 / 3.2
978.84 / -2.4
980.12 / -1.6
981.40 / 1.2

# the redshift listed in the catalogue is 1.41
